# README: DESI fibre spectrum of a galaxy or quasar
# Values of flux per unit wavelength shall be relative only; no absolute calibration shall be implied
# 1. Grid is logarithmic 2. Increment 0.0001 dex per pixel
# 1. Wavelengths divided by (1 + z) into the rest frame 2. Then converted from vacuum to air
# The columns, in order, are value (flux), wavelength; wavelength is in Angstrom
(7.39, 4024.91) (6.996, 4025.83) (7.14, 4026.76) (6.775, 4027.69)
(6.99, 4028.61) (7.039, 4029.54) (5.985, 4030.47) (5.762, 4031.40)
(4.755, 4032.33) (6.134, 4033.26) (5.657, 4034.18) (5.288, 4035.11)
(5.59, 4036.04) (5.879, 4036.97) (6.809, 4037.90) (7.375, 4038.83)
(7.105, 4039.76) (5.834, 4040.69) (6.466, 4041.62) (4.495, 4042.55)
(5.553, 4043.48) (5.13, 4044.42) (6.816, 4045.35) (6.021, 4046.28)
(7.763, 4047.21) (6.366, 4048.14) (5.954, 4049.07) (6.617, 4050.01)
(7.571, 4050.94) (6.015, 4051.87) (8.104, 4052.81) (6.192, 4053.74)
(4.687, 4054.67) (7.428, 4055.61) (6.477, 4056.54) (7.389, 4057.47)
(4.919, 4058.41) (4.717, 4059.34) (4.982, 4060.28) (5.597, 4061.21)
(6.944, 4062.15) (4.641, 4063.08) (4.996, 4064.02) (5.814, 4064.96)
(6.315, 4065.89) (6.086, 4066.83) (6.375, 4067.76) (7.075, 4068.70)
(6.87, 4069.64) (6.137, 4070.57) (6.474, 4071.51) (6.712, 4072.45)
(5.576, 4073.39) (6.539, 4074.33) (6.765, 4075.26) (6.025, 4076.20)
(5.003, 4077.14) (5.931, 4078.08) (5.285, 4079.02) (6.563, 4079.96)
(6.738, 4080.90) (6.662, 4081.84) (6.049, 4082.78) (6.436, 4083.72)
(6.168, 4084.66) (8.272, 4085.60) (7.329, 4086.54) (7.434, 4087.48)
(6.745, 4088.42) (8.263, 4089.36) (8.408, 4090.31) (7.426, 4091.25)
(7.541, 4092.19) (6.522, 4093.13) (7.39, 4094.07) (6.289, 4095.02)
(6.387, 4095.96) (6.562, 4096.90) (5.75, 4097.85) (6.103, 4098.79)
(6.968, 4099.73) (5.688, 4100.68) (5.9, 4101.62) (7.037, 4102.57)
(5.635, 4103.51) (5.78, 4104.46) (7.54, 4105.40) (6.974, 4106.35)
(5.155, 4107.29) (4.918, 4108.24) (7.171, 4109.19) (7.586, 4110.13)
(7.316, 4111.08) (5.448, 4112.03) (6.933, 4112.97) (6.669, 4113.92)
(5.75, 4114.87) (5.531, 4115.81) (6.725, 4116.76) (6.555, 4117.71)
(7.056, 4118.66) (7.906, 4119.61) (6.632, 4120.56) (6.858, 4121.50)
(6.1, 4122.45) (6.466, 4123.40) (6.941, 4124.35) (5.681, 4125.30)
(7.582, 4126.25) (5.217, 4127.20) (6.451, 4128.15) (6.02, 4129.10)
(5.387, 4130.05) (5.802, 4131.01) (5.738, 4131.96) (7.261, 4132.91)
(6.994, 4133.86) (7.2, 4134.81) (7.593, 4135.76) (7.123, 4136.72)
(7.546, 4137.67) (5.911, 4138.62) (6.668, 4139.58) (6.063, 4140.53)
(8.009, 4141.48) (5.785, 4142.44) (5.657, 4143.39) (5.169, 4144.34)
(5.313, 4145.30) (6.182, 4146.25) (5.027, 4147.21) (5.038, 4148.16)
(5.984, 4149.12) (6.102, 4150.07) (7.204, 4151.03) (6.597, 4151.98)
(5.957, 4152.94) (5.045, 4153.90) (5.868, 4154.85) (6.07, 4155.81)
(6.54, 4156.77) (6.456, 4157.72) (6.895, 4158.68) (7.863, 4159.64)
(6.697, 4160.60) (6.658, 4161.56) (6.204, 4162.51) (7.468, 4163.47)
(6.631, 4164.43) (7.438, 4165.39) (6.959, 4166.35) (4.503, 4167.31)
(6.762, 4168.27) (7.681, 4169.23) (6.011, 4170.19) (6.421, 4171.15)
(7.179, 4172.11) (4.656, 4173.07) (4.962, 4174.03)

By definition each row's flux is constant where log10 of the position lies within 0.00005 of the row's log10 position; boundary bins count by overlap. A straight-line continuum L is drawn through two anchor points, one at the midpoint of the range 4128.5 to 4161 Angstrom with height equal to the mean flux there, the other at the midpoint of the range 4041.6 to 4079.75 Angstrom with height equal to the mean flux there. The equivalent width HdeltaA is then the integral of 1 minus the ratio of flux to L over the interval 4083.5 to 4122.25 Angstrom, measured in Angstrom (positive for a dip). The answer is -3.01 Angstrom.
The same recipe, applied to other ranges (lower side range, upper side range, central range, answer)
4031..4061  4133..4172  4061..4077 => 0.08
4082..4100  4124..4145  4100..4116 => 1.01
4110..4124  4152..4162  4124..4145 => 0.29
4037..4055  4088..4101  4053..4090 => 1.89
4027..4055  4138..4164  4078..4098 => -1.98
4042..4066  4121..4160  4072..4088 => -0.80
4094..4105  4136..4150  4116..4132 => -0.61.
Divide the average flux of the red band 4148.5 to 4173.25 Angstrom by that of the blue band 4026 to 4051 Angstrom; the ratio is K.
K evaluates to 1.04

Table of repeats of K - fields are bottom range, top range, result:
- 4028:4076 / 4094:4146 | 1.04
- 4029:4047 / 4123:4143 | 1.09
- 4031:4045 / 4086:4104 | 1.16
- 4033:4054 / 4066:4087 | 1.02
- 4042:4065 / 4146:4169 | 1.05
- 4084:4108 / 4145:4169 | 0.94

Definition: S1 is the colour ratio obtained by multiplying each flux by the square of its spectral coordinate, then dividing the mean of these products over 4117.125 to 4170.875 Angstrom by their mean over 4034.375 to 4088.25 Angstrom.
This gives 1.1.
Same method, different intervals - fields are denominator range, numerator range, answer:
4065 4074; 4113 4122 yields 1.07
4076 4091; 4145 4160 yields 0.94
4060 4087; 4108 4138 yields 1.08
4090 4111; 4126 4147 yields 0.98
